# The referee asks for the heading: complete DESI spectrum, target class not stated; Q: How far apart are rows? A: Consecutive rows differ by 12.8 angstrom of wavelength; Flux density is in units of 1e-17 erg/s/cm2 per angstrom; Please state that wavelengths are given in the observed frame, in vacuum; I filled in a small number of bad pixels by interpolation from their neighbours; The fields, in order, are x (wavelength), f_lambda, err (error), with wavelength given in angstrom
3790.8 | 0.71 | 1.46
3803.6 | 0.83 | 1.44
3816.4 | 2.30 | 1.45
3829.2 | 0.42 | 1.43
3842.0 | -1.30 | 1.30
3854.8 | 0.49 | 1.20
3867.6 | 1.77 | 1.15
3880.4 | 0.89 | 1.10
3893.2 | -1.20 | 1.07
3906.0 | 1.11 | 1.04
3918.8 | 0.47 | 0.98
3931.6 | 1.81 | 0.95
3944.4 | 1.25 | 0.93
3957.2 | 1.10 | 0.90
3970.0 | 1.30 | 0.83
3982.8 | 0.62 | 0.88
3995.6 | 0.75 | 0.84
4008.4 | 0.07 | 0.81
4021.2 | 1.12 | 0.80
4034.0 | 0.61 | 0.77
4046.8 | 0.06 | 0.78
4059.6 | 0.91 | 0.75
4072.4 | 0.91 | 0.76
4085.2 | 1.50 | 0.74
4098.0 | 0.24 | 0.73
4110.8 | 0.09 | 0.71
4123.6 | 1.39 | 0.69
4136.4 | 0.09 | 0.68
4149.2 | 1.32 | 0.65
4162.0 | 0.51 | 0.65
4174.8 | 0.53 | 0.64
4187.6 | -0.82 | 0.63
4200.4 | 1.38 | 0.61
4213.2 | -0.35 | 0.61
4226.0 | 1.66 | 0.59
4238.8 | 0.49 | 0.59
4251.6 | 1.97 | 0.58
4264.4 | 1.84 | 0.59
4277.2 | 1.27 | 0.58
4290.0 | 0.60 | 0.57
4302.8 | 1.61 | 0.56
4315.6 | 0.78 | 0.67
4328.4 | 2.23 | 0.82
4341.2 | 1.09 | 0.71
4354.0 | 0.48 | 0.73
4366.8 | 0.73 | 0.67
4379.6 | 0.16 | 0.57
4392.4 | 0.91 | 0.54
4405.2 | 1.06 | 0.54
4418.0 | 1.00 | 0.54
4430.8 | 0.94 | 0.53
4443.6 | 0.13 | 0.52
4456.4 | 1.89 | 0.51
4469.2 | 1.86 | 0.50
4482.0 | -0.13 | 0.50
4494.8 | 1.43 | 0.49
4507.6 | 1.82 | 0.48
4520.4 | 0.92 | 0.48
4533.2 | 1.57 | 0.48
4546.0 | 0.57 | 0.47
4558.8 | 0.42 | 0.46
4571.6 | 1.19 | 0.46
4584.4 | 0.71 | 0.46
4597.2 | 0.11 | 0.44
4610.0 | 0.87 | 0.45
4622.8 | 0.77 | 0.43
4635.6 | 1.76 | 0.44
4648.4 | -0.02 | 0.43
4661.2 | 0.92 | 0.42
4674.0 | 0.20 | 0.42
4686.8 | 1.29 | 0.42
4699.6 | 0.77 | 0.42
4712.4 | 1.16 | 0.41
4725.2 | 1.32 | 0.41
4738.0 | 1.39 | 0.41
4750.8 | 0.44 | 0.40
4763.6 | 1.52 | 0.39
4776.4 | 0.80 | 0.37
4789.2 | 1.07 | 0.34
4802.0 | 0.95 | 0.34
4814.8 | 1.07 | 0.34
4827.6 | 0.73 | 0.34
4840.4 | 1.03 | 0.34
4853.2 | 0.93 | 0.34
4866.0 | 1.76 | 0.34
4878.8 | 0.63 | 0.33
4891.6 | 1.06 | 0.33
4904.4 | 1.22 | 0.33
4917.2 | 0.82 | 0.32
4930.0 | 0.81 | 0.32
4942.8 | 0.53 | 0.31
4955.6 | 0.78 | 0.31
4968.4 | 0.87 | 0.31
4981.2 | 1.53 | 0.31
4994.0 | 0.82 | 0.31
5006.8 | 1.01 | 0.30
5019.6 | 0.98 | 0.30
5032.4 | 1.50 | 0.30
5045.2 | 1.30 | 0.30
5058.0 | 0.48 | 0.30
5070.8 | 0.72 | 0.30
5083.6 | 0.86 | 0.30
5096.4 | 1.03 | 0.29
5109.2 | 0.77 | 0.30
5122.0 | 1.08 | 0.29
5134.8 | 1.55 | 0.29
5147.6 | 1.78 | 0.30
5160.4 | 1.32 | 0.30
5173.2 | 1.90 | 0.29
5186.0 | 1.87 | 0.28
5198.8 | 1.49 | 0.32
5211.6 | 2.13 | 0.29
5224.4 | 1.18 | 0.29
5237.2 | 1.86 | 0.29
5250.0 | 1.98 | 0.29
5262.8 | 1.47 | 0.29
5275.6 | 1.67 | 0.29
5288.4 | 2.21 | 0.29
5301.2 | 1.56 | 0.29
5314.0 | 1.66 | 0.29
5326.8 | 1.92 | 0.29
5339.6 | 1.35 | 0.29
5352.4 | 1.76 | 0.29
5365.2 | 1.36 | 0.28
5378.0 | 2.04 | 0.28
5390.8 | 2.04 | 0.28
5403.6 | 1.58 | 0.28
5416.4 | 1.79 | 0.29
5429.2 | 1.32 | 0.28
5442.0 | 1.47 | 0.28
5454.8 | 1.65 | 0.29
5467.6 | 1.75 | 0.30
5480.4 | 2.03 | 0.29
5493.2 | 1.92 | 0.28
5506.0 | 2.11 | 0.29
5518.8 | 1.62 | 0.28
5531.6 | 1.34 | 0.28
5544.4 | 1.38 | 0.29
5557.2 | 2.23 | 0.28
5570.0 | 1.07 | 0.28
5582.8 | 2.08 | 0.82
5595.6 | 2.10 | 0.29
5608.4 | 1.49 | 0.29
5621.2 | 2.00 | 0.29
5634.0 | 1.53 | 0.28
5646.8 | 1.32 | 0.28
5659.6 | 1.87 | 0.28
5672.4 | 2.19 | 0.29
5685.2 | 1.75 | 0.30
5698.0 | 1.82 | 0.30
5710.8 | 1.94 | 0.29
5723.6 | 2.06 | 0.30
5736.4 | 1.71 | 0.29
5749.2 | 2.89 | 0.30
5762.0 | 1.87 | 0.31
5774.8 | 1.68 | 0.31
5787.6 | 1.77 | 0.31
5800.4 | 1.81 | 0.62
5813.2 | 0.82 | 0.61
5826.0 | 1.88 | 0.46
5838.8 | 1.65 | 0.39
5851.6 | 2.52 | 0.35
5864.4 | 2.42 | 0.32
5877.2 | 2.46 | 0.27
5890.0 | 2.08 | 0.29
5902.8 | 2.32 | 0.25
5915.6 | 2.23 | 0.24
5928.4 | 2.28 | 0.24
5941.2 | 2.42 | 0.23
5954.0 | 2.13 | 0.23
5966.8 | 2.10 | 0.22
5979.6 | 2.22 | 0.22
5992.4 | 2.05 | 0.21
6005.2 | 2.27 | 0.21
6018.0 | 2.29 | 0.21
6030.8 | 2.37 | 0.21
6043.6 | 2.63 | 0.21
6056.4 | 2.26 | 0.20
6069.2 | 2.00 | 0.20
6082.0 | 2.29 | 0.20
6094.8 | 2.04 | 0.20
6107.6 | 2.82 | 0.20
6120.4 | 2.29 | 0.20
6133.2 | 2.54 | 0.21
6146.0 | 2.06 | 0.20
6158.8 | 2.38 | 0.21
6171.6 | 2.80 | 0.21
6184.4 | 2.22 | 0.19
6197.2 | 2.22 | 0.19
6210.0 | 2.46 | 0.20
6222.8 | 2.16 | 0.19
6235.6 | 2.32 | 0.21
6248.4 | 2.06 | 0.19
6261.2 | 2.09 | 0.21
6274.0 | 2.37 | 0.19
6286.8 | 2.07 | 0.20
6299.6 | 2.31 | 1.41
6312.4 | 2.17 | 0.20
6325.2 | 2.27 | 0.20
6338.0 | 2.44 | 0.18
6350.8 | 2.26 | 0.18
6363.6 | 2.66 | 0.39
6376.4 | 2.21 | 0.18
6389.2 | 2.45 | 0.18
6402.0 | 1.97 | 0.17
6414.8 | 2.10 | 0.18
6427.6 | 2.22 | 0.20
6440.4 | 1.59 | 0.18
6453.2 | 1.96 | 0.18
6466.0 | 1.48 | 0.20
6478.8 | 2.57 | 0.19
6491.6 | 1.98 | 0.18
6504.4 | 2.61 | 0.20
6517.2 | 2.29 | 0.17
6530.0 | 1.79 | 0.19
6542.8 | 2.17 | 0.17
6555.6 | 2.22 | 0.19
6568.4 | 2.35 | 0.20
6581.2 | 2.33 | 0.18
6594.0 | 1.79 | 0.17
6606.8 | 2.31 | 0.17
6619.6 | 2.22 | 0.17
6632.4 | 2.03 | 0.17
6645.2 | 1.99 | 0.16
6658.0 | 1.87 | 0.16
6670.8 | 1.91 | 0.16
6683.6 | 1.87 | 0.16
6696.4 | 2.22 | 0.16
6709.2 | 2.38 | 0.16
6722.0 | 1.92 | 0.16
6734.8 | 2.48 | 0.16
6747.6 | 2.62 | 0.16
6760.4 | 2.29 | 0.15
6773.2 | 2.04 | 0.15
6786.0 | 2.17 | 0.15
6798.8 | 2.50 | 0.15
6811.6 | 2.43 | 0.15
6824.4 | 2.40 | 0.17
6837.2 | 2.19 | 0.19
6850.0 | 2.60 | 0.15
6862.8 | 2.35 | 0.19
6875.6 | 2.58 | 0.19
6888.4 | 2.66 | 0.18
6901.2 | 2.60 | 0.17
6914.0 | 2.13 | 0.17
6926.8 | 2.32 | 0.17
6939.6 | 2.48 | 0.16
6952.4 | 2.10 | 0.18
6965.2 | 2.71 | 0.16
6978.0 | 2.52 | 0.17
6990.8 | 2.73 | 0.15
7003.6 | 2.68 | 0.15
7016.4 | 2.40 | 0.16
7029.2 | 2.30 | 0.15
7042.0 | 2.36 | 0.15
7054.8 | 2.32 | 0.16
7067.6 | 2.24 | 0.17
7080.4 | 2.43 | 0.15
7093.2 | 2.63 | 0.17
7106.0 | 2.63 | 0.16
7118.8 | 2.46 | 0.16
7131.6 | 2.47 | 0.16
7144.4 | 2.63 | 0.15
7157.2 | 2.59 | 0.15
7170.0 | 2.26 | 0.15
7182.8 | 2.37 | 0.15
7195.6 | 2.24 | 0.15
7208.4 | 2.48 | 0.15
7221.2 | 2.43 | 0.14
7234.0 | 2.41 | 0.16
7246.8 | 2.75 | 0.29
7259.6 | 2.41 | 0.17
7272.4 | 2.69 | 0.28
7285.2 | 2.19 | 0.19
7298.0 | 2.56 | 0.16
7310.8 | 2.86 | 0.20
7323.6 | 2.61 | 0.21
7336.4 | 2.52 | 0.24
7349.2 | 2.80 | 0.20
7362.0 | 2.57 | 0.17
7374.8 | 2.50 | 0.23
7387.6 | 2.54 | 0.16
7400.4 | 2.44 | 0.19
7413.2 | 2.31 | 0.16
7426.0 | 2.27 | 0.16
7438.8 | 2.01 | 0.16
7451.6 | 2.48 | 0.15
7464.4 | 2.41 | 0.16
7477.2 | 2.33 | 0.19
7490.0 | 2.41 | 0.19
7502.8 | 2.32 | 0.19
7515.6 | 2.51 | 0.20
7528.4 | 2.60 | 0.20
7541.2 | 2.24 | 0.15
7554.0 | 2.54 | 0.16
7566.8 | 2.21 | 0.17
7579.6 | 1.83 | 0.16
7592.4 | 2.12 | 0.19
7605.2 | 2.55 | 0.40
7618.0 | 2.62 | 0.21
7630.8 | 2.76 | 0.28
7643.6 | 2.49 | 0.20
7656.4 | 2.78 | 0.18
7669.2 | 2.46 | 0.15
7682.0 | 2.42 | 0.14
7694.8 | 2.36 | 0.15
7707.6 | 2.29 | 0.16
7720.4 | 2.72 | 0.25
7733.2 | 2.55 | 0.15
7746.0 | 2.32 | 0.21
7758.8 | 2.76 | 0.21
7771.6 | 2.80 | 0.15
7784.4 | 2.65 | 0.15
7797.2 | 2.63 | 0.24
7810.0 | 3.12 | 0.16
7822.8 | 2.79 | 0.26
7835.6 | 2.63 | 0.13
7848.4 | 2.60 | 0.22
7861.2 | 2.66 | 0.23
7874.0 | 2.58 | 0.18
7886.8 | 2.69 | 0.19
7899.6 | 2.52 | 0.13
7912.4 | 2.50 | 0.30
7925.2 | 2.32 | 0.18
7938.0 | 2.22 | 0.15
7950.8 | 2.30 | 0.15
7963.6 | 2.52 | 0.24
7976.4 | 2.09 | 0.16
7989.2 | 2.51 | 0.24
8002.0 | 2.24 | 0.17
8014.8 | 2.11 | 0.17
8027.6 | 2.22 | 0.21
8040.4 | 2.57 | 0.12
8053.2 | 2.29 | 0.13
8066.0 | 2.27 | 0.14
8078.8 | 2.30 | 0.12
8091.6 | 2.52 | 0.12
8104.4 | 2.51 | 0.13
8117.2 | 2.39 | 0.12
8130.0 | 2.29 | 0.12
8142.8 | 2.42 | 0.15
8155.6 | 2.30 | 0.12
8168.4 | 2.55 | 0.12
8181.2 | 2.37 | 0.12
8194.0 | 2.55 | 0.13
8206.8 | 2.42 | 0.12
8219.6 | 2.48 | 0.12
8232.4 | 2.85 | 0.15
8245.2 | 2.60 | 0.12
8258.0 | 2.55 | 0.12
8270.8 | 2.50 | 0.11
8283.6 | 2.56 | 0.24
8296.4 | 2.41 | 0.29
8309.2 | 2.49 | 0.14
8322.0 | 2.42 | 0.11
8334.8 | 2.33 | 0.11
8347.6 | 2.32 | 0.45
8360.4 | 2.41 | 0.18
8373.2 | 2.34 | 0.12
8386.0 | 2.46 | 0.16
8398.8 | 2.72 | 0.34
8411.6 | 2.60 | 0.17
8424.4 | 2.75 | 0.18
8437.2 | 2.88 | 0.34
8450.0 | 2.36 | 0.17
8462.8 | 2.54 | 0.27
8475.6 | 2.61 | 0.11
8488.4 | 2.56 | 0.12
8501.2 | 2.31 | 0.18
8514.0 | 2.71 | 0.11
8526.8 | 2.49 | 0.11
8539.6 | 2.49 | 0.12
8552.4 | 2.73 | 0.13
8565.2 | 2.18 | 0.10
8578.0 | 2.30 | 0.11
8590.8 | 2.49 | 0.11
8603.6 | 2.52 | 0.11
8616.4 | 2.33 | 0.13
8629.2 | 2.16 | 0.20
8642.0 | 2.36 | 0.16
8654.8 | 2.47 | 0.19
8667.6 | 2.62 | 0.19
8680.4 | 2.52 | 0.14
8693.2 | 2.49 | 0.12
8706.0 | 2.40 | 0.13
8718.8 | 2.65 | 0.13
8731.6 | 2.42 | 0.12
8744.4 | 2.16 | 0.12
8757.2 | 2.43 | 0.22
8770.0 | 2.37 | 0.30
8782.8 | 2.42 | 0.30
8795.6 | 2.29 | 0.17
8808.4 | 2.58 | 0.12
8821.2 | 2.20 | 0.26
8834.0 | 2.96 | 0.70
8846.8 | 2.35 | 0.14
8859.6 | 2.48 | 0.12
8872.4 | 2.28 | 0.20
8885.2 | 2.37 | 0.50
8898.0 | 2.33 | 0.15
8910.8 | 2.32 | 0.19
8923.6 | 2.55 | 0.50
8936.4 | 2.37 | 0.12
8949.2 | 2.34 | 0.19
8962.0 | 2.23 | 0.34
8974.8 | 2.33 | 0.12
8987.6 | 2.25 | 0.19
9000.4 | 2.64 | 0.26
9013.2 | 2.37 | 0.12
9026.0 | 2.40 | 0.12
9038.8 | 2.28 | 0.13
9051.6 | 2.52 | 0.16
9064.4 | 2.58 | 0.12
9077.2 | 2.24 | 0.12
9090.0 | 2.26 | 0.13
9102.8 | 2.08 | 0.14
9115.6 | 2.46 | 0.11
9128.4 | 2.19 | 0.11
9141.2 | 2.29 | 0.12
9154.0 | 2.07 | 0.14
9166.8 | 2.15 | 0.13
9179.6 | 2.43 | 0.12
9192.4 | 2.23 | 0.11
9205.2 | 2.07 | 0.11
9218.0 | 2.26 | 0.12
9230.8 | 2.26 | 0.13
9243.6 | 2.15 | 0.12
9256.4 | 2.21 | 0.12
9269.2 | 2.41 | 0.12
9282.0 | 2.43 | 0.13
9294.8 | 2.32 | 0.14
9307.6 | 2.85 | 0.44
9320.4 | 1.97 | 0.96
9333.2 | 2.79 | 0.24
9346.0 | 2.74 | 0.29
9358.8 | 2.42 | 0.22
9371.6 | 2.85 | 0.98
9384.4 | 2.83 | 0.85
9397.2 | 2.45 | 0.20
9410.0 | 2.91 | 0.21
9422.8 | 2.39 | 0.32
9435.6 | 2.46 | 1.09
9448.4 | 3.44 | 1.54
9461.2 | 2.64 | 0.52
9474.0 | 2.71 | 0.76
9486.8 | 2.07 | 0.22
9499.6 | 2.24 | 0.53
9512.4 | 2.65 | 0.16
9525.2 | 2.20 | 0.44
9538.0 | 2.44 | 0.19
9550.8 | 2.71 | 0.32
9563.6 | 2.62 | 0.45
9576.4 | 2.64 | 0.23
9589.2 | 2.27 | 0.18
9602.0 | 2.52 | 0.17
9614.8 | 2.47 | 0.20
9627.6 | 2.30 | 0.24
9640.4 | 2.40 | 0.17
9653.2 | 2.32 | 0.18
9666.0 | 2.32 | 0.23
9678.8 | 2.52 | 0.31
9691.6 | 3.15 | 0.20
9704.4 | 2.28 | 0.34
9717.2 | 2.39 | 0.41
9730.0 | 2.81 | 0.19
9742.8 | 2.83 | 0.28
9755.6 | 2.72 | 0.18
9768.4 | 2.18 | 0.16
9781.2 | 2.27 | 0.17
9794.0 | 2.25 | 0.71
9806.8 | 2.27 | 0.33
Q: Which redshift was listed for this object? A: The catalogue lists 0.286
